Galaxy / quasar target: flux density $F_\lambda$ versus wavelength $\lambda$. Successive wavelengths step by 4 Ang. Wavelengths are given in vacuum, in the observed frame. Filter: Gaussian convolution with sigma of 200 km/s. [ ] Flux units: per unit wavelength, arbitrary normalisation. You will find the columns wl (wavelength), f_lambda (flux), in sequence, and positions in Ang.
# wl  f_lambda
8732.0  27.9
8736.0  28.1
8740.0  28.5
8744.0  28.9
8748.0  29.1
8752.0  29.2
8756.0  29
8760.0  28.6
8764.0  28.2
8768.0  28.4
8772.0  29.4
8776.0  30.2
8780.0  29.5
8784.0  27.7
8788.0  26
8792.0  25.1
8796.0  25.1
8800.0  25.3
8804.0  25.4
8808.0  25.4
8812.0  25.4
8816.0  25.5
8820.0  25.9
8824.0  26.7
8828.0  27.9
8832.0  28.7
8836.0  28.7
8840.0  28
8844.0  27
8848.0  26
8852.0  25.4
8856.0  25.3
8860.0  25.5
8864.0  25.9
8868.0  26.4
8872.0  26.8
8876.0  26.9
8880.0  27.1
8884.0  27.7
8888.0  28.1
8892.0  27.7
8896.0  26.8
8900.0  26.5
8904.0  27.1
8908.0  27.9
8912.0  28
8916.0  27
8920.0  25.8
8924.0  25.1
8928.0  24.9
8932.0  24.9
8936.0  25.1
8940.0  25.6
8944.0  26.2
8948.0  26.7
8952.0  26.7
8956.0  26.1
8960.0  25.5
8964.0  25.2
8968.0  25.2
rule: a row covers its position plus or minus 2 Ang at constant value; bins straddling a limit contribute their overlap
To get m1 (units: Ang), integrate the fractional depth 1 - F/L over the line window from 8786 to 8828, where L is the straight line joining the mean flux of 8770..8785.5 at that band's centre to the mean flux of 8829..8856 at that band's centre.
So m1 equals 3.9 Ang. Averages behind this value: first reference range 29.2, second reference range 27.2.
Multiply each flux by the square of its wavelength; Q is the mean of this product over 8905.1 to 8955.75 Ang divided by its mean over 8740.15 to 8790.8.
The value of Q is 0.95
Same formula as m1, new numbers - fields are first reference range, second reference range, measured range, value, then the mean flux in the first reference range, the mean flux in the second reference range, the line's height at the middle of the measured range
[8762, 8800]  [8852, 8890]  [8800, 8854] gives 1.0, 27.6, 26.6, 27.1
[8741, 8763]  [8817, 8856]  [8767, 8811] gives 1.7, 28.9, 27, 28.1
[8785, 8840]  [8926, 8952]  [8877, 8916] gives -2.3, 26.3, 25.7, 25.9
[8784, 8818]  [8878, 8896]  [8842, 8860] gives 0.6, 25.5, 27.6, 26.7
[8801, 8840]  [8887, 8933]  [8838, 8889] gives 0.1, 26.7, 26.7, 26.7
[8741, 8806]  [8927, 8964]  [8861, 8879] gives 0.1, 27.8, 25.7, 26.7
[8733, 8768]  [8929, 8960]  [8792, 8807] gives 1.4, 28.7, 25.8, 27.9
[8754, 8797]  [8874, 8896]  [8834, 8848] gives 0.0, 28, 27.4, 27.7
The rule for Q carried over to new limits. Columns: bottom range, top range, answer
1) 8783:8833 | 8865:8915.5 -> 1.06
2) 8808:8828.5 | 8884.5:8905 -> 1.06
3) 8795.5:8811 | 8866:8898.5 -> 1.09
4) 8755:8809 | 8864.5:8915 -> 1.02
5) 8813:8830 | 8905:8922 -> 1.05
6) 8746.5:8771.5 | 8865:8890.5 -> 0.97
